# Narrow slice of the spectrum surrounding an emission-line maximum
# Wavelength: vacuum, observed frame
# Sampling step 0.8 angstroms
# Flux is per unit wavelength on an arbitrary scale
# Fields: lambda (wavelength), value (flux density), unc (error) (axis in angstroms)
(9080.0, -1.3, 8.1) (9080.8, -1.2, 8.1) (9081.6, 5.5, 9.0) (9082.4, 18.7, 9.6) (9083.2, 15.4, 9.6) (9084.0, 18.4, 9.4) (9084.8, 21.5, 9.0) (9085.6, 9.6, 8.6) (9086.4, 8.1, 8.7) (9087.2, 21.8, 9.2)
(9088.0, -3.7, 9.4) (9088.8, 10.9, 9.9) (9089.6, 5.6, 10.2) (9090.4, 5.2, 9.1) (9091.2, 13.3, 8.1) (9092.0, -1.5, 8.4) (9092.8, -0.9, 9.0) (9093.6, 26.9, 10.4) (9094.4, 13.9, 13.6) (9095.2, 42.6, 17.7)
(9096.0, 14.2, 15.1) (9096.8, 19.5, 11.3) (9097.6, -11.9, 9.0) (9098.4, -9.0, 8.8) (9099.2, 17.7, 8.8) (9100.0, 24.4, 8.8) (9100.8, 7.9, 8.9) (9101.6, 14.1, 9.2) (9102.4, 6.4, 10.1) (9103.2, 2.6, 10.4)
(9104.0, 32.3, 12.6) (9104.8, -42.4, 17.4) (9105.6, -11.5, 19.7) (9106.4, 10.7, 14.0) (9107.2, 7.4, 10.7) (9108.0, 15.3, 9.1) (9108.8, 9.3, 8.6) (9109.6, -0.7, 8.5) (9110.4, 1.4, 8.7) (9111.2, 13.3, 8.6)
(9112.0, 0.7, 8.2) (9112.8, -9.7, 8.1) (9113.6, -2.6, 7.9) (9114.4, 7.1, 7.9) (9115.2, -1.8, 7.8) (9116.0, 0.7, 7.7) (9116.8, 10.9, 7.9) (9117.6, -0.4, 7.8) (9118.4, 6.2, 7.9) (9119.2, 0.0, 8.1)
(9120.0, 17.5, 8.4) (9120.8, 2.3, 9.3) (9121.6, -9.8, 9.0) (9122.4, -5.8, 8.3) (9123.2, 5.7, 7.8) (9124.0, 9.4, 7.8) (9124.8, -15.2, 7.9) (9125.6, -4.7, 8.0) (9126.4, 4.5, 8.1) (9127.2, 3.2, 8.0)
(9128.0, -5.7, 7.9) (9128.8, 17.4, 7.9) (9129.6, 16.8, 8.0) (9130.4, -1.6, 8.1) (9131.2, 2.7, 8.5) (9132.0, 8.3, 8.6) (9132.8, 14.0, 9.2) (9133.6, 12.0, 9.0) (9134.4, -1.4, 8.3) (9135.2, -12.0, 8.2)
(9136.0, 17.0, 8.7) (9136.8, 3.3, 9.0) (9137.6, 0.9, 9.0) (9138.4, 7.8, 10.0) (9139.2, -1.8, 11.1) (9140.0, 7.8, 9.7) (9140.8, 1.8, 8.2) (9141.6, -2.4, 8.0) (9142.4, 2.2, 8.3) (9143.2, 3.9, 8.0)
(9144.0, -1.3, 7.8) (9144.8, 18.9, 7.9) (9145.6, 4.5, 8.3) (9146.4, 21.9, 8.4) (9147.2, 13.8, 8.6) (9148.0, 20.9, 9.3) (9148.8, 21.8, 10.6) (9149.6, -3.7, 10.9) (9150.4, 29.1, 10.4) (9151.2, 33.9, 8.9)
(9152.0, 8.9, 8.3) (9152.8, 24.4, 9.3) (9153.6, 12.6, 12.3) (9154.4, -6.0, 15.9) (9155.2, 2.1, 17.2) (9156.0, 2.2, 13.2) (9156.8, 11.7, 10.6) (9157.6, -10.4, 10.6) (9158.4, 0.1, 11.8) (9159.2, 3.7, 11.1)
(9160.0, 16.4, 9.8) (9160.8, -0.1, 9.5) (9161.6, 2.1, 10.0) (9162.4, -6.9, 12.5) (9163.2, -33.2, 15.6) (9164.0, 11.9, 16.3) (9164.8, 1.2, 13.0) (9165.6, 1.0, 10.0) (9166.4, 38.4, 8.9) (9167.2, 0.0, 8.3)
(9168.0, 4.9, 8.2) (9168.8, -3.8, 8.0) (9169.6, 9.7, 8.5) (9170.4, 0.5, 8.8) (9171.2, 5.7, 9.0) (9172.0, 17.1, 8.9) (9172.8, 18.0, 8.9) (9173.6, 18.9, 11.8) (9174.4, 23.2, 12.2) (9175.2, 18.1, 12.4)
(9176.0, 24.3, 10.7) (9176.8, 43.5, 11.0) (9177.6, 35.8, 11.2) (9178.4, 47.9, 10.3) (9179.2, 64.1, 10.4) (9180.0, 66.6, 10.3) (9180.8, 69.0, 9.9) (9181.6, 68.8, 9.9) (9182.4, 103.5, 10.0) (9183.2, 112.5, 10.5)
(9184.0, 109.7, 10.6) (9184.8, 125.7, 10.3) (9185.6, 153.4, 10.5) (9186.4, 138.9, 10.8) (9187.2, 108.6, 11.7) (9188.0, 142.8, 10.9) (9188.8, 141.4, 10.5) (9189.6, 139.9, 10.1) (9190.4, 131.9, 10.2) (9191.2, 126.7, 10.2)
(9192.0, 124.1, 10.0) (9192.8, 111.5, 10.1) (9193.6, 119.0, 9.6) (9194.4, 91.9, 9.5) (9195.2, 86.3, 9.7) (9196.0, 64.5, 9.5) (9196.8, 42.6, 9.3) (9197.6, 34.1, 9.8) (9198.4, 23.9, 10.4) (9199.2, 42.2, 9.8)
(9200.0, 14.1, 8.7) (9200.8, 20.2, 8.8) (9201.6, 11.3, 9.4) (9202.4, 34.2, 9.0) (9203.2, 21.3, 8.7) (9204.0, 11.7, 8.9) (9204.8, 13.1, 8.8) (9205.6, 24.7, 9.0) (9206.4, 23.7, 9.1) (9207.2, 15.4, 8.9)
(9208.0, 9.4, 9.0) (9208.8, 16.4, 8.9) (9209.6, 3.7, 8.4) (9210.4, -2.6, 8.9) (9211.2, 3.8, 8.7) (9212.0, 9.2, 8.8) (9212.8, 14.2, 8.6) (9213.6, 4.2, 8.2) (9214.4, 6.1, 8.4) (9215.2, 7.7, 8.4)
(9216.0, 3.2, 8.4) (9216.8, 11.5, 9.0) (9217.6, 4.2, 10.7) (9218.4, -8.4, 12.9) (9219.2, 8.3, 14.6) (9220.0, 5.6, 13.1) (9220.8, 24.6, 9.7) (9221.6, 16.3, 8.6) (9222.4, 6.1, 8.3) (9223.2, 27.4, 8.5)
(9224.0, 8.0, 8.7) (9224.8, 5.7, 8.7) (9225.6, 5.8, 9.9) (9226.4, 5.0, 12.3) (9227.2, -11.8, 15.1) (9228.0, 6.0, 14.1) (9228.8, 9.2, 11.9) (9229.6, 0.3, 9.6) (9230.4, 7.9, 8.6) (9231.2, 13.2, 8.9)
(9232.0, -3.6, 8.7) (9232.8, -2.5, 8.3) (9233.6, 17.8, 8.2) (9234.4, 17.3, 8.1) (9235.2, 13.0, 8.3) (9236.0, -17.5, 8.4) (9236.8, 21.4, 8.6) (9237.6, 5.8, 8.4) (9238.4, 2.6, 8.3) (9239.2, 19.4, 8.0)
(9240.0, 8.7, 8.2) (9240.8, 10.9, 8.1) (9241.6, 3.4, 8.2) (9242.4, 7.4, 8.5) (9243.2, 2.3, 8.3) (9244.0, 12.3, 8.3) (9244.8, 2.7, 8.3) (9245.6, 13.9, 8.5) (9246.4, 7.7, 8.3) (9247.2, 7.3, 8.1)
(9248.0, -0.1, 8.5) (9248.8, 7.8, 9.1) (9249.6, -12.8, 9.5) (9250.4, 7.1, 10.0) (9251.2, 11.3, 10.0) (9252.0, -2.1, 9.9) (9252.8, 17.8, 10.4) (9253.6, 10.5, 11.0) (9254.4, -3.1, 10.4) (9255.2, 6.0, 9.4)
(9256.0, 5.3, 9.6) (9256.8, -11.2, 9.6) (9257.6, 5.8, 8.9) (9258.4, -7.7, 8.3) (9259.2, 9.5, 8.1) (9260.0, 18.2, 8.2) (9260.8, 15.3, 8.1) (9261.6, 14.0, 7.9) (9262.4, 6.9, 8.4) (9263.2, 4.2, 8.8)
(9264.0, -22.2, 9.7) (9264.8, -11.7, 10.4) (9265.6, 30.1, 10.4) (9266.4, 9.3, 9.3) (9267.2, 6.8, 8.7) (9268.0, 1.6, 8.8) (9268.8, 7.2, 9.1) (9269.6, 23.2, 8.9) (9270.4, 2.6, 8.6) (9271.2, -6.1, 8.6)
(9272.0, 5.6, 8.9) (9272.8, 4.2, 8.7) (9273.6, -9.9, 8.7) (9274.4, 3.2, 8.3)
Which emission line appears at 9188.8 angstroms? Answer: [O II]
